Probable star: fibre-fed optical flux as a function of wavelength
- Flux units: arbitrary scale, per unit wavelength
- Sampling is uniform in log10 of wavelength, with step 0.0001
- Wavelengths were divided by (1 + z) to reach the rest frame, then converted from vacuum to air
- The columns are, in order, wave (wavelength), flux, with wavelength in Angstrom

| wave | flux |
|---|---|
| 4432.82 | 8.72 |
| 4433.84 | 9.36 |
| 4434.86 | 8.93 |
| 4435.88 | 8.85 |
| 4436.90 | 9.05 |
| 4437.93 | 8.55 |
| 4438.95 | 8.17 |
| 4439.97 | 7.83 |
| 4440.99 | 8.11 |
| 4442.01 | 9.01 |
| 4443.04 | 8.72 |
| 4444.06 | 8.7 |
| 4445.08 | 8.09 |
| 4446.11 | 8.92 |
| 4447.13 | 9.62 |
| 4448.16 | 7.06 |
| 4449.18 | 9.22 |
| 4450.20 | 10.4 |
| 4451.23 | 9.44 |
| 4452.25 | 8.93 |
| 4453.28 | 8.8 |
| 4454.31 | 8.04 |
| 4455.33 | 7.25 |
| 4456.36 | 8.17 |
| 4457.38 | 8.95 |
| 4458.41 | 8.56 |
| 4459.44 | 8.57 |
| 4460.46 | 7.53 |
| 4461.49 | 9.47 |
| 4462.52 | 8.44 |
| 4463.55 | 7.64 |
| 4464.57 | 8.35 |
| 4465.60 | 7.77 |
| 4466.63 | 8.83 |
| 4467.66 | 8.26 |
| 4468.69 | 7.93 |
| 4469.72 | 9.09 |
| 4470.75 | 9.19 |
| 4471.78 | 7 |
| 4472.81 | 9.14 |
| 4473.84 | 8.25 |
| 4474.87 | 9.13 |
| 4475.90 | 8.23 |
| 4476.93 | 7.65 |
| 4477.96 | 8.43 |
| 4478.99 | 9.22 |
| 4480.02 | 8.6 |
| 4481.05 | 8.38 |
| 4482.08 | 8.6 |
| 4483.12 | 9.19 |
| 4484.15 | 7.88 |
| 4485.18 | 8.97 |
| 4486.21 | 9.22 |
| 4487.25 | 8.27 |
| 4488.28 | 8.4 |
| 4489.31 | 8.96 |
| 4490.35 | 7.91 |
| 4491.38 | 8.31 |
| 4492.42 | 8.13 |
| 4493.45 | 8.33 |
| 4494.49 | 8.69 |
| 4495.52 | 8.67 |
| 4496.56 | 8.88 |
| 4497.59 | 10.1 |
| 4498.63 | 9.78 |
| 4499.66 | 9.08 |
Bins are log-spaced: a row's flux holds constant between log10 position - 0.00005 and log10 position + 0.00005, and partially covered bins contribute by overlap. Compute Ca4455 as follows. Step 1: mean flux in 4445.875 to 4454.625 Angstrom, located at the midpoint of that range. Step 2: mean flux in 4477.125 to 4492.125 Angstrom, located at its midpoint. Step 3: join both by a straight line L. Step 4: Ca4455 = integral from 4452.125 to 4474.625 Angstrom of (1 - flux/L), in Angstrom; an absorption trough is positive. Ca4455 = 1.11 Angstrom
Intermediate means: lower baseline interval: 8.95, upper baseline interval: 8.57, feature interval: 8.37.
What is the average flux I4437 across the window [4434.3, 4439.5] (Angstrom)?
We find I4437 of 8.71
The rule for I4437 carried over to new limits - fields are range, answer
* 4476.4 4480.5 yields 8.48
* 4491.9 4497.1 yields 8.55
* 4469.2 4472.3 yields 8.42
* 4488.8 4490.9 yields 8.42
